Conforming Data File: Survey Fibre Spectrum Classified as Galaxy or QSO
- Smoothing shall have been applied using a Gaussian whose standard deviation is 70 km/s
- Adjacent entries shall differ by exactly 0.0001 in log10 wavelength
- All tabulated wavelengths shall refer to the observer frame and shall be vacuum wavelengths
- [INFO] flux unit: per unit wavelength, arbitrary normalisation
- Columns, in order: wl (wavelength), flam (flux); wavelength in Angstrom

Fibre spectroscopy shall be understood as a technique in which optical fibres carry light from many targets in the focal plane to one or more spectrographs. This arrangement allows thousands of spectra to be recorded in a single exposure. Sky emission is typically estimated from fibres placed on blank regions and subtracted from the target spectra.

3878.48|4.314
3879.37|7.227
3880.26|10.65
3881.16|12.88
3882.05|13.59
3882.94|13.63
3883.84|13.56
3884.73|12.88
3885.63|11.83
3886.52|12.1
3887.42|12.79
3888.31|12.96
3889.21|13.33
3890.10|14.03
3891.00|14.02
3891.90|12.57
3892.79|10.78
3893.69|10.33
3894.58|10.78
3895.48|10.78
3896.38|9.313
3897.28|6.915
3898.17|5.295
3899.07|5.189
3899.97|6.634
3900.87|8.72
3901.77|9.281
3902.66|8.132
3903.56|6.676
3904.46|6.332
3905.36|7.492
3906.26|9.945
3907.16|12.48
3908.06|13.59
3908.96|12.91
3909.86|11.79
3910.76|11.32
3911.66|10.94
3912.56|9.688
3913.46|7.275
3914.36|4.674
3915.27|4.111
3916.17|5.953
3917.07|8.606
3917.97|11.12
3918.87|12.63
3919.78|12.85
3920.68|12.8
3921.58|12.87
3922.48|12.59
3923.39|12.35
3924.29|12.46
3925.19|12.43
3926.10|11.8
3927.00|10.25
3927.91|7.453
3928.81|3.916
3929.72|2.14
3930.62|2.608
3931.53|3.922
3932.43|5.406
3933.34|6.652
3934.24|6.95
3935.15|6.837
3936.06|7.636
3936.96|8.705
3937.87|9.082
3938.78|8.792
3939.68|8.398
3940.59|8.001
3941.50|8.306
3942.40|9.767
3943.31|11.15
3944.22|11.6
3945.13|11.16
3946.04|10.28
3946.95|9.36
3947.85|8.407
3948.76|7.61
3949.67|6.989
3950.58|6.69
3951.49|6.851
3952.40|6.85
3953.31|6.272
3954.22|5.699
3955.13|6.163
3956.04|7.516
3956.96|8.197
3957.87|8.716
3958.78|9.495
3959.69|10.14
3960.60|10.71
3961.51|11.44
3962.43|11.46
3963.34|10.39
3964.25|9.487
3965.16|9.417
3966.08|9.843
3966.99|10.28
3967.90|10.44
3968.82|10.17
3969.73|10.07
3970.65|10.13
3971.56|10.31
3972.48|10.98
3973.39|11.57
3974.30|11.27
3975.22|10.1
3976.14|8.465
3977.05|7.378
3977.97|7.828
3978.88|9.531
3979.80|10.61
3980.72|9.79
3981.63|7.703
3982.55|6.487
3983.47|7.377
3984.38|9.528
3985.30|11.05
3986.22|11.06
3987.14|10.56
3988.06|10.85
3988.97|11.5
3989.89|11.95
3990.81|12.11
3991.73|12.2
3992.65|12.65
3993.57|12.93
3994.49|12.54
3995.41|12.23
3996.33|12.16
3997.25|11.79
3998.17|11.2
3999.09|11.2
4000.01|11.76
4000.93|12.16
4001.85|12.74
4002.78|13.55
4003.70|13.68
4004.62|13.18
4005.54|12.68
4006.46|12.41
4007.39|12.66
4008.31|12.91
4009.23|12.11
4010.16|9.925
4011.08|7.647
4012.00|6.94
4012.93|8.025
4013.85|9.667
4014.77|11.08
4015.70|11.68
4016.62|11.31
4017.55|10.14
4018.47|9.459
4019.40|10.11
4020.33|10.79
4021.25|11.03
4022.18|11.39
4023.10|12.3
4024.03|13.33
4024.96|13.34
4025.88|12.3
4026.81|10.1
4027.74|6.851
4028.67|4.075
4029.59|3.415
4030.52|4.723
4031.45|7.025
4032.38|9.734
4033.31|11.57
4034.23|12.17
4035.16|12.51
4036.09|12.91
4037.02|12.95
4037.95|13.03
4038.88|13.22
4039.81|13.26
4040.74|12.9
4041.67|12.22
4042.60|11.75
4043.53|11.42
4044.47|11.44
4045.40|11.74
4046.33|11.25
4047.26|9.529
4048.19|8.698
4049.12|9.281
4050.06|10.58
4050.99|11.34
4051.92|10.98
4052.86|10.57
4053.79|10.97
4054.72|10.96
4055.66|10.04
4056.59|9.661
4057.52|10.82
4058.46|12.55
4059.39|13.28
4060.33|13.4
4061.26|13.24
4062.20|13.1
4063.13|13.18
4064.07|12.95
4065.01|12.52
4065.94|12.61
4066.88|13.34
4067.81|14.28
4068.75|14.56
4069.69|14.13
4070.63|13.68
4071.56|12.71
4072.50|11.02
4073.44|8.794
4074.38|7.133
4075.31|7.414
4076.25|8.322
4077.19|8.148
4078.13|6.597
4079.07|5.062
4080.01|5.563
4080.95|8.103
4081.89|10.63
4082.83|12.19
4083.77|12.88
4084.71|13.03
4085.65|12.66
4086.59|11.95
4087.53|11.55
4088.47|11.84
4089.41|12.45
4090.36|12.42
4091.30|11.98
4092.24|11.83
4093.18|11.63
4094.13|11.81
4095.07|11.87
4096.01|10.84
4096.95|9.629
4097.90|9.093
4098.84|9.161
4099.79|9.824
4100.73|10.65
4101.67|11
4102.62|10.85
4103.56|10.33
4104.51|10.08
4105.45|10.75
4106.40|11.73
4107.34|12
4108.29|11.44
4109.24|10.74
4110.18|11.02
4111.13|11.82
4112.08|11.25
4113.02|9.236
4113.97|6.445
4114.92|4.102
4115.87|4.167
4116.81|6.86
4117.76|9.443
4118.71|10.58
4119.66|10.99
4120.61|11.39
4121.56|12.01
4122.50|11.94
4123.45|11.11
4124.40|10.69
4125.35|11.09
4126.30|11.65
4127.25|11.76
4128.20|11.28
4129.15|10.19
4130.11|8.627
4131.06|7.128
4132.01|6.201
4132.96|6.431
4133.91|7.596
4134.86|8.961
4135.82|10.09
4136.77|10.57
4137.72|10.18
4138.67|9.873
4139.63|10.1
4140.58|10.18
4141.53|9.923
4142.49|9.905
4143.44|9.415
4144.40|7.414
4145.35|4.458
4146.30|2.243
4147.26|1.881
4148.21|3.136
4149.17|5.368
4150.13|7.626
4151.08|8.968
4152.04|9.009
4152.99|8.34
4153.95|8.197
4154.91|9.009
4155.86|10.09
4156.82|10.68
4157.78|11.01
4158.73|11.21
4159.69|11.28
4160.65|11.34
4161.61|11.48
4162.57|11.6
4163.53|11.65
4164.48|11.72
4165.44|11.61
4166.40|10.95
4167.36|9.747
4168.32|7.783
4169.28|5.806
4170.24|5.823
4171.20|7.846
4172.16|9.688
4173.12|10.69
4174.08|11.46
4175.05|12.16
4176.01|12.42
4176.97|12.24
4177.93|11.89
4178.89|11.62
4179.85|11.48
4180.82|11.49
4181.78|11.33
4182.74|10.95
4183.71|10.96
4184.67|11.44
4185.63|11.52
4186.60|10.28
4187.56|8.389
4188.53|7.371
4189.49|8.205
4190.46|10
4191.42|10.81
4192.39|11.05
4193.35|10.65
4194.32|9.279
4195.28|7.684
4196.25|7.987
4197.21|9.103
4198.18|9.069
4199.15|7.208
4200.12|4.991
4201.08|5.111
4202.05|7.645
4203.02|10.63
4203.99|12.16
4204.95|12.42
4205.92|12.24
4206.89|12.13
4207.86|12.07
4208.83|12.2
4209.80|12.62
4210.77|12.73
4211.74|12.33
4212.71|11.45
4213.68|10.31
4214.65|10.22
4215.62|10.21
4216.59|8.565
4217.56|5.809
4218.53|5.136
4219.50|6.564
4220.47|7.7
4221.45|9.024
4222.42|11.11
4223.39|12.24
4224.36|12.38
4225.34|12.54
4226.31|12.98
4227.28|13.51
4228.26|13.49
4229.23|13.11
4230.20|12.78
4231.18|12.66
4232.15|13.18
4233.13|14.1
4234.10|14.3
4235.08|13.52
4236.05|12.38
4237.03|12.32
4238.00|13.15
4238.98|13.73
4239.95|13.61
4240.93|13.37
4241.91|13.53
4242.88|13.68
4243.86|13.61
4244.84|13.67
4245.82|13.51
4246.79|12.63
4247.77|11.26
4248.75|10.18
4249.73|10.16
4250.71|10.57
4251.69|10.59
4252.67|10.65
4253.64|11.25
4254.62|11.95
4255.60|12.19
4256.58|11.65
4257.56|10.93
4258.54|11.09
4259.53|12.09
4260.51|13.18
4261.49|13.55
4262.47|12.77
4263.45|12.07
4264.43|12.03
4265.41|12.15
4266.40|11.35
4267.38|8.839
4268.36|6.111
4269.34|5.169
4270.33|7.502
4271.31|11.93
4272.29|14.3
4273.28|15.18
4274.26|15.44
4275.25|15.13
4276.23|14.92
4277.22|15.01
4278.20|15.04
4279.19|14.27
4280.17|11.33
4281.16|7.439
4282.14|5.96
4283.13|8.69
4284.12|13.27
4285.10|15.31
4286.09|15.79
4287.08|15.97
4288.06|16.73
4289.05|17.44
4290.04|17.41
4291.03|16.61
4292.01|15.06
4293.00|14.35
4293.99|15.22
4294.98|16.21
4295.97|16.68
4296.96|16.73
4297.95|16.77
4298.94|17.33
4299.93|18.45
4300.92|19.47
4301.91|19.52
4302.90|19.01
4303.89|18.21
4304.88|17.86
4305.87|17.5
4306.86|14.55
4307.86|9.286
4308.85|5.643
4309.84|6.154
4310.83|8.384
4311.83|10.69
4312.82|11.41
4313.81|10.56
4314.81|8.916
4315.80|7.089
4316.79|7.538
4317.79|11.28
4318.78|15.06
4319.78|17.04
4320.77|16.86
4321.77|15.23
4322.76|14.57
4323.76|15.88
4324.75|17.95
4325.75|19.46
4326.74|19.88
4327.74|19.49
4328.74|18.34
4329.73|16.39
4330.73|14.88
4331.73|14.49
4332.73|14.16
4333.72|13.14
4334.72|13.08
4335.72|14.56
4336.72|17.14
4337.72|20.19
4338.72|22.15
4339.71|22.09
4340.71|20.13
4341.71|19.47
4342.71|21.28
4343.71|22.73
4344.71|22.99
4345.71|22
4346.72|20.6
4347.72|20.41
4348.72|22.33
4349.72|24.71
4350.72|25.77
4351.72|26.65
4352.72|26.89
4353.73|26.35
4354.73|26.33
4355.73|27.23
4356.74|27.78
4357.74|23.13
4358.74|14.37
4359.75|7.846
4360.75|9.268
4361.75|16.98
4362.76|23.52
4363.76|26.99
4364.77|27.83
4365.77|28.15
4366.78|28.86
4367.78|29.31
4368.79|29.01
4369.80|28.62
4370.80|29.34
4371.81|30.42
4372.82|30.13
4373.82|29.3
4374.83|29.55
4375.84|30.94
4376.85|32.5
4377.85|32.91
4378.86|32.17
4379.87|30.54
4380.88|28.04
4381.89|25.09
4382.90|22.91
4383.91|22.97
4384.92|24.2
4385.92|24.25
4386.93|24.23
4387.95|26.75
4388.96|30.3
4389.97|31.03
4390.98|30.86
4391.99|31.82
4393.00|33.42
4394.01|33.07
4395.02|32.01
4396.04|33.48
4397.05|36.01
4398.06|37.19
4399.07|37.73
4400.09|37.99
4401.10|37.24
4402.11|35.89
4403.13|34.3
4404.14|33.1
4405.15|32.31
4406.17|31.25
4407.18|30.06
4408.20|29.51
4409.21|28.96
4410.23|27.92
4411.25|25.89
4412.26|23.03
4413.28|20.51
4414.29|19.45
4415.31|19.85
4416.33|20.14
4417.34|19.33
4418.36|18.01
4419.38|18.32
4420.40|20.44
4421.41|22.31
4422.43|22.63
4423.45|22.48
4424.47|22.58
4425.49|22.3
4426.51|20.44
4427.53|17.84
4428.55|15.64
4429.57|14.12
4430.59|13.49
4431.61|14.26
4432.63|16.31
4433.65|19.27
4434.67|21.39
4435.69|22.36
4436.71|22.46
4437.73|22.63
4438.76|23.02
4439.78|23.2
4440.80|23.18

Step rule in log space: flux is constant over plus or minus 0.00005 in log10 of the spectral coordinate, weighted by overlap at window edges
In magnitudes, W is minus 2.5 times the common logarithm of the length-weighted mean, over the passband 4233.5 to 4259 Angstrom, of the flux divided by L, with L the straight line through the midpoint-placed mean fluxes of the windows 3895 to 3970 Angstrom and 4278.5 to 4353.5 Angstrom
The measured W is 0.207 mag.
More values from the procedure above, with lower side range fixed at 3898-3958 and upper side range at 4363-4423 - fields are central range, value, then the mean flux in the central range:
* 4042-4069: 0.20 mag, 11.7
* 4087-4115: 0.43 mag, 10.7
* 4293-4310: 0.48 mag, 15.7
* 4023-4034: 0.39 mag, 9.02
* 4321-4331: 0.43 mag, 17.3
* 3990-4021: 0.04 mag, 11.4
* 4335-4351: 0.25 mag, 21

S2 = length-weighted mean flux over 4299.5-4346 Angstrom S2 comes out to 15.8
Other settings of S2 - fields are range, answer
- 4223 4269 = 12.2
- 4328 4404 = 25.6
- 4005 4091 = 10.9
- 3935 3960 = 8.39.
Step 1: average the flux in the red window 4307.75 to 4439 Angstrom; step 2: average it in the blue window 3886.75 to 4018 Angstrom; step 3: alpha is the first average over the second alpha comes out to 2.31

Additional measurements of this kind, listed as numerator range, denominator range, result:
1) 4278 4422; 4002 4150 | 2.07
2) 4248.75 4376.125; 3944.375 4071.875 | 1.57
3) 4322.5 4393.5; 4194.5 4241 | 2.16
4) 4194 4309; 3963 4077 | 1.13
